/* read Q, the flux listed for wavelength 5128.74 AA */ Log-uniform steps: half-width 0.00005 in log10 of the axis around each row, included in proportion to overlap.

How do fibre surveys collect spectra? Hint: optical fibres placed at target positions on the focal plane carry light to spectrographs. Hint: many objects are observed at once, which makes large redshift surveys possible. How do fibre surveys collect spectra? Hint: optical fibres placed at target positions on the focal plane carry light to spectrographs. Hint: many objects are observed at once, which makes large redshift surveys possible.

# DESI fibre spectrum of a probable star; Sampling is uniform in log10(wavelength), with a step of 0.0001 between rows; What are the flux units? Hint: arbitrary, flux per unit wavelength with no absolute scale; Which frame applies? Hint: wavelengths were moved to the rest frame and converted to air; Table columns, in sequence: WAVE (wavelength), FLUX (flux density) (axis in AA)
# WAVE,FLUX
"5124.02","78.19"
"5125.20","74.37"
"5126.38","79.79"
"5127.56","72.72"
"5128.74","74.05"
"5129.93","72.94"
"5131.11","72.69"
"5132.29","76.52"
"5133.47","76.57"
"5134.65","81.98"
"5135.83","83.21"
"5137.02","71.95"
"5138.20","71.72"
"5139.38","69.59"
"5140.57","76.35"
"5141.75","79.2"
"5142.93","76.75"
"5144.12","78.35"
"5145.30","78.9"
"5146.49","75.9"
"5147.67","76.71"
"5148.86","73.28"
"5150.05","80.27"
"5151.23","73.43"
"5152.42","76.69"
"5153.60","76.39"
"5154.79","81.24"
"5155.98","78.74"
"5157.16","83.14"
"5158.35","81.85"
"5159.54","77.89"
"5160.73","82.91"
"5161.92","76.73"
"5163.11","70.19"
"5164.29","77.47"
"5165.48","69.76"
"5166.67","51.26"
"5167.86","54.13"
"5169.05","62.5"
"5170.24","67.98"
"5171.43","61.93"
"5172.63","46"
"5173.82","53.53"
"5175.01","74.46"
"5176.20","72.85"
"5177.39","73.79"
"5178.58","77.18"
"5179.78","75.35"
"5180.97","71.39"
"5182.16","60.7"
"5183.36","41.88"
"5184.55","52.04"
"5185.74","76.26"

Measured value 74.05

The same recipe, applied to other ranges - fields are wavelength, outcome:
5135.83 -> 83.21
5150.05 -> 80.27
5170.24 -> 67.98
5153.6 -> 76.39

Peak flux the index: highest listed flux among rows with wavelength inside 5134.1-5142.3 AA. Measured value 83.21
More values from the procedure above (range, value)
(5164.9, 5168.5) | 69.76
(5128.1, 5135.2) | 81.98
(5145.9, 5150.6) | 80.27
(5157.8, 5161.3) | 82.91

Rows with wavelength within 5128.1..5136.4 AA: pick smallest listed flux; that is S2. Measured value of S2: 72.69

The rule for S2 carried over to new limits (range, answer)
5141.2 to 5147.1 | 75.9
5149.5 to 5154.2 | 73.43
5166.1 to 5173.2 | 46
